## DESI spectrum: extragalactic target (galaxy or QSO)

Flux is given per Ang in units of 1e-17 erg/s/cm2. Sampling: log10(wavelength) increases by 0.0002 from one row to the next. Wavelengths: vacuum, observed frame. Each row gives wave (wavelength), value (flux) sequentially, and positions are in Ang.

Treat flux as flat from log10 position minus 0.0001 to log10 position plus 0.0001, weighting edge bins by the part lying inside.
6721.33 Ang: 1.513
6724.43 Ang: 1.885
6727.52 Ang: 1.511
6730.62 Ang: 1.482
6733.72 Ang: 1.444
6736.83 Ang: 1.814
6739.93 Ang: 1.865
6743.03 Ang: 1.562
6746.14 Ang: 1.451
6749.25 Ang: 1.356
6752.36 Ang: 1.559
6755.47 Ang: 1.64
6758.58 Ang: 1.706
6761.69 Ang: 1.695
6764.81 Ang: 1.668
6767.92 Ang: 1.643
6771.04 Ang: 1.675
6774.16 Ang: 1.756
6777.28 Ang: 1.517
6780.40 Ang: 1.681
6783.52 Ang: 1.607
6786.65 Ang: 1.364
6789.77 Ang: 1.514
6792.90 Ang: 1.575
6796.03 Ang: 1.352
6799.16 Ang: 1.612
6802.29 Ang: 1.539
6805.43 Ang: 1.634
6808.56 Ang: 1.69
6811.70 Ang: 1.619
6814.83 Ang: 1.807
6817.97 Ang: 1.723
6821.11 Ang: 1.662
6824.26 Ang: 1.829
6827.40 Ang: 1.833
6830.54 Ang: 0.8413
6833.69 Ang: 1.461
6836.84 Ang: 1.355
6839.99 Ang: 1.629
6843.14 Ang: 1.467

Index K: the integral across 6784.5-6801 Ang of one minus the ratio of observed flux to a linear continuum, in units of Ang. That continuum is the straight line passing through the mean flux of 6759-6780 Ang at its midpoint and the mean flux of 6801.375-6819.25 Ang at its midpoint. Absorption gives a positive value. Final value 1.8 Ang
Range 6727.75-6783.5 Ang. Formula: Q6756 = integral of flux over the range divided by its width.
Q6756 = 1.62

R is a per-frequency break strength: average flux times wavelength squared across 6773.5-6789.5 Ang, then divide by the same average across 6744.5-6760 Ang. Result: 1.03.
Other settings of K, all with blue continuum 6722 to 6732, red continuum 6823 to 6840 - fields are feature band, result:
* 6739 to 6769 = -0.53 Ang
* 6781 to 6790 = 0.15 Ang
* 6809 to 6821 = -1.70 Ang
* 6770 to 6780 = -0.64 Ang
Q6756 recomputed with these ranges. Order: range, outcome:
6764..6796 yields 1.59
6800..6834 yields 1.61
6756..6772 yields 1.68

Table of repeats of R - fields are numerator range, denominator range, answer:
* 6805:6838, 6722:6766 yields 1.01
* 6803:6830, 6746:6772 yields 1.07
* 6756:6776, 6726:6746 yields 1.06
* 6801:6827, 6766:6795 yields 1.08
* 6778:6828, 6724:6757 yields 1.04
